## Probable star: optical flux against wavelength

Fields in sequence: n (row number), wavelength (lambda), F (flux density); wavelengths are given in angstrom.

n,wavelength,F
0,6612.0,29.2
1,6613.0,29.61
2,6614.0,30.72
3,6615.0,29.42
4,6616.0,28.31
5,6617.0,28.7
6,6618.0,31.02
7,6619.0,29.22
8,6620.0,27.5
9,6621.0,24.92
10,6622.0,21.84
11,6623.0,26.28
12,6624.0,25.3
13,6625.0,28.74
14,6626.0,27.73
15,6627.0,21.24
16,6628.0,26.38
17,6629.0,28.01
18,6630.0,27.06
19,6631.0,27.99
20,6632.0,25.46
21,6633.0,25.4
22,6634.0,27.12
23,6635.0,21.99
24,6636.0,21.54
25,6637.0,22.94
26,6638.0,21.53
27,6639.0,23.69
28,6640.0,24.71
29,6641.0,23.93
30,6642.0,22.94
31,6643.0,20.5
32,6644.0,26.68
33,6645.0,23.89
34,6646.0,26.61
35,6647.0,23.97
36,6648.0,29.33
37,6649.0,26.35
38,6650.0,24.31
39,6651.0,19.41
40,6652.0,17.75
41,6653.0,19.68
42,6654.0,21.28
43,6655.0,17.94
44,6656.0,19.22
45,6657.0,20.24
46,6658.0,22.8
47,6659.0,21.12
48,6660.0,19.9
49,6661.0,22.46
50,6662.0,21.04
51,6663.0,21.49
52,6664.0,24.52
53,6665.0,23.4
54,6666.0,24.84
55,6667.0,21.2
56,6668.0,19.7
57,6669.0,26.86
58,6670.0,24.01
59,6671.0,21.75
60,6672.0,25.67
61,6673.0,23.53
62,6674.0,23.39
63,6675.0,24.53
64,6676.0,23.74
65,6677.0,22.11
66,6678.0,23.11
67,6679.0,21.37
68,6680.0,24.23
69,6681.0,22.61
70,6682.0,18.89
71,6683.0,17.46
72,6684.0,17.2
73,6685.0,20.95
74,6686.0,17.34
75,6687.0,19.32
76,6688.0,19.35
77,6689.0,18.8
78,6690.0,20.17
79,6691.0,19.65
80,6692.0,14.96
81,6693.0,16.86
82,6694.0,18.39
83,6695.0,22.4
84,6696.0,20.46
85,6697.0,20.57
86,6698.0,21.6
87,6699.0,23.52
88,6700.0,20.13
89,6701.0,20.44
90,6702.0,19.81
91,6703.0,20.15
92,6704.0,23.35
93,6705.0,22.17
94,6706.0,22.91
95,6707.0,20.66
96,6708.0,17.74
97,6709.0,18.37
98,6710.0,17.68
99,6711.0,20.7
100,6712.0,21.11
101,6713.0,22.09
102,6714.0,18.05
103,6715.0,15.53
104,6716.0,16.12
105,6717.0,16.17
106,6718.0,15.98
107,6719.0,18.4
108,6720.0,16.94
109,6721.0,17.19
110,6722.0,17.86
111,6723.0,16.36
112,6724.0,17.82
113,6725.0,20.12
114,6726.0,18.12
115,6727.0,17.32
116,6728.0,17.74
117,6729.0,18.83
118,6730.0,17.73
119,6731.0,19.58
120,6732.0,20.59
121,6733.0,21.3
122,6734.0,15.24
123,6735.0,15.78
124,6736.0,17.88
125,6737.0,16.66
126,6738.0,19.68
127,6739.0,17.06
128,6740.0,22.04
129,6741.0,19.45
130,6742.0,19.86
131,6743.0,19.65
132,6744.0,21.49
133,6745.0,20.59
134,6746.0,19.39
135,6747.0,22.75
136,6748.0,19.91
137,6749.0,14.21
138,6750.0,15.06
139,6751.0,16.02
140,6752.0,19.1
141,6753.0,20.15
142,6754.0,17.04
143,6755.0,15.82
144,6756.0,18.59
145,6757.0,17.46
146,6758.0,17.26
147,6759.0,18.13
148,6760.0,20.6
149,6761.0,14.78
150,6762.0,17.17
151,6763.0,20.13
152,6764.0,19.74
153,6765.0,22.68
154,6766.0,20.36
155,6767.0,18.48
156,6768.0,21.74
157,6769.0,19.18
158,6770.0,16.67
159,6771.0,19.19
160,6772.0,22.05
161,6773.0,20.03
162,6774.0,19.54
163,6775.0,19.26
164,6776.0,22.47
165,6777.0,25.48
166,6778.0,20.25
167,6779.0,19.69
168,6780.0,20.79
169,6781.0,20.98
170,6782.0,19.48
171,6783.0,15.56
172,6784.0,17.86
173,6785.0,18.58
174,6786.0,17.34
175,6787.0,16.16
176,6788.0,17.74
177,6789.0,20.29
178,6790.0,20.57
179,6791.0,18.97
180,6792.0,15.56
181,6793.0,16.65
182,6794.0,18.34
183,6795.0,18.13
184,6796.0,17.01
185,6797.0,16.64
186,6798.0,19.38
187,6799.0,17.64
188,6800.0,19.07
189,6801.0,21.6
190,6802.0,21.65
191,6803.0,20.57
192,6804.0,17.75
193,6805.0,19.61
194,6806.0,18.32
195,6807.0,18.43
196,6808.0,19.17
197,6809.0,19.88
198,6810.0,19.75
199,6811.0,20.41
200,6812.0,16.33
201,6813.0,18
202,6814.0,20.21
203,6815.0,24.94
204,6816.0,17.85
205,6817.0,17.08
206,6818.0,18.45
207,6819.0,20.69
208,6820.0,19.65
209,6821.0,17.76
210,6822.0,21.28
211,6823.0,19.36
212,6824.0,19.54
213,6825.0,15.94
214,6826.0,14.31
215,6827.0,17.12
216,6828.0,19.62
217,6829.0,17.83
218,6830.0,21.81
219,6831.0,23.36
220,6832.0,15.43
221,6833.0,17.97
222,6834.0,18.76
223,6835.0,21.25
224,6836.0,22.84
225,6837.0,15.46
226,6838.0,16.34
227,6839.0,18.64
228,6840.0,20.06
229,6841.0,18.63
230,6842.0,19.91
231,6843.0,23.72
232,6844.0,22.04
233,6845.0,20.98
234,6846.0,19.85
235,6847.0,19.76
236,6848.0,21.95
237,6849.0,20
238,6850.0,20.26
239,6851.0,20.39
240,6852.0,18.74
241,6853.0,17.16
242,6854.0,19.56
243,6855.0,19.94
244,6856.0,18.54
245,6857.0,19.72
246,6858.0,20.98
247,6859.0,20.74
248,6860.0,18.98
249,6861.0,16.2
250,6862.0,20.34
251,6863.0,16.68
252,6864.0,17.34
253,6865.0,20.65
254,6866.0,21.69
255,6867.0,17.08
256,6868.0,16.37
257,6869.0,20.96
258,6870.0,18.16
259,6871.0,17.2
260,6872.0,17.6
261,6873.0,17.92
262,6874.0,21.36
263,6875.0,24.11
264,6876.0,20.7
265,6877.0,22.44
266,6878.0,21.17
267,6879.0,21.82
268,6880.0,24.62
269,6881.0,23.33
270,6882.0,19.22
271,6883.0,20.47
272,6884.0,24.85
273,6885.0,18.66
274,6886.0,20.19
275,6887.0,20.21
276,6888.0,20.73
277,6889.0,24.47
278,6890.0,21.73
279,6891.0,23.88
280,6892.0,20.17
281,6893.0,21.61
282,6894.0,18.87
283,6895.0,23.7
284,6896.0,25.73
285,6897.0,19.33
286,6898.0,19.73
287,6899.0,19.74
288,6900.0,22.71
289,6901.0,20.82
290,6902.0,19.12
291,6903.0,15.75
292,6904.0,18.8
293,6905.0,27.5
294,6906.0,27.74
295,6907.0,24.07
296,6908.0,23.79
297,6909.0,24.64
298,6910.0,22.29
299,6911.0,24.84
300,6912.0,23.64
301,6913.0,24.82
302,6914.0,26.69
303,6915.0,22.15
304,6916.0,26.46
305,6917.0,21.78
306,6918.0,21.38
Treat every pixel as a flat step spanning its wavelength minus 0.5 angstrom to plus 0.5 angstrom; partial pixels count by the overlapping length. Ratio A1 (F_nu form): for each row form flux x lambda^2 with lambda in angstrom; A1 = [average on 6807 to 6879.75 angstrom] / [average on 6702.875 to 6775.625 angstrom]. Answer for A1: 1.07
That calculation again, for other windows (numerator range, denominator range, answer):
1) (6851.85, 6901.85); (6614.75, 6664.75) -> 0.90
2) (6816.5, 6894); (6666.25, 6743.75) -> 1.05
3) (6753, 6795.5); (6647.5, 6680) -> 0.87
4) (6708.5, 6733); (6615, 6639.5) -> 0.72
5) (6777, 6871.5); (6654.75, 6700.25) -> 0.94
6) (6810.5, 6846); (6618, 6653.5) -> 0.83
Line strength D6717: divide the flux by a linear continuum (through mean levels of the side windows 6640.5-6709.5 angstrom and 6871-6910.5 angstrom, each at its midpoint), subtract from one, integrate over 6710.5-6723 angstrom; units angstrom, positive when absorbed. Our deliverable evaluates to 2.1 angstrom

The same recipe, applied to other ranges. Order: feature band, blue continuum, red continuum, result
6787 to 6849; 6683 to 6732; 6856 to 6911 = 3.4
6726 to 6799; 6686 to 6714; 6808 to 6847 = 3.2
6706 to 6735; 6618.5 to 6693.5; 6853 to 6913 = 5.2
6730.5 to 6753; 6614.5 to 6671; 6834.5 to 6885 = 3.4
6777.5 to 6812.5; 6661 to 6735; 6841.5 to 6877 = 2.0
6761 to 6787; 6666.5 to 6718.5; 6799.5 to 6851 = 0.3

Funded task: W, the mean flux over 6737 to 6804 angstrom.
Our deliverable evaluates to 19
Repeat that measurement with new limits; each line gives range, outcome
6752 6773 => 18.9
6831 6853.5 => 19.6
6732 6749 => 19.2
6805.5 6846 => 19.2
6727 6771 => 18.7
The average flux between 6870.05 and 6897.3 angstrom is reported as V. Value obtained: 21.3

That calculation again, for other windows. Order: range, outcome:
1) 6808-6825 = 19.3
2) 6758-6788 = 19.4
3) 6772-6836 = 19.1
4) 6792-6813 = 18.7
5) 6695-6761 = 18.9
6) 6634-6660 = 22.6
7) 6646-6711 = 21.3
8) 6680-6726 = 19.3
